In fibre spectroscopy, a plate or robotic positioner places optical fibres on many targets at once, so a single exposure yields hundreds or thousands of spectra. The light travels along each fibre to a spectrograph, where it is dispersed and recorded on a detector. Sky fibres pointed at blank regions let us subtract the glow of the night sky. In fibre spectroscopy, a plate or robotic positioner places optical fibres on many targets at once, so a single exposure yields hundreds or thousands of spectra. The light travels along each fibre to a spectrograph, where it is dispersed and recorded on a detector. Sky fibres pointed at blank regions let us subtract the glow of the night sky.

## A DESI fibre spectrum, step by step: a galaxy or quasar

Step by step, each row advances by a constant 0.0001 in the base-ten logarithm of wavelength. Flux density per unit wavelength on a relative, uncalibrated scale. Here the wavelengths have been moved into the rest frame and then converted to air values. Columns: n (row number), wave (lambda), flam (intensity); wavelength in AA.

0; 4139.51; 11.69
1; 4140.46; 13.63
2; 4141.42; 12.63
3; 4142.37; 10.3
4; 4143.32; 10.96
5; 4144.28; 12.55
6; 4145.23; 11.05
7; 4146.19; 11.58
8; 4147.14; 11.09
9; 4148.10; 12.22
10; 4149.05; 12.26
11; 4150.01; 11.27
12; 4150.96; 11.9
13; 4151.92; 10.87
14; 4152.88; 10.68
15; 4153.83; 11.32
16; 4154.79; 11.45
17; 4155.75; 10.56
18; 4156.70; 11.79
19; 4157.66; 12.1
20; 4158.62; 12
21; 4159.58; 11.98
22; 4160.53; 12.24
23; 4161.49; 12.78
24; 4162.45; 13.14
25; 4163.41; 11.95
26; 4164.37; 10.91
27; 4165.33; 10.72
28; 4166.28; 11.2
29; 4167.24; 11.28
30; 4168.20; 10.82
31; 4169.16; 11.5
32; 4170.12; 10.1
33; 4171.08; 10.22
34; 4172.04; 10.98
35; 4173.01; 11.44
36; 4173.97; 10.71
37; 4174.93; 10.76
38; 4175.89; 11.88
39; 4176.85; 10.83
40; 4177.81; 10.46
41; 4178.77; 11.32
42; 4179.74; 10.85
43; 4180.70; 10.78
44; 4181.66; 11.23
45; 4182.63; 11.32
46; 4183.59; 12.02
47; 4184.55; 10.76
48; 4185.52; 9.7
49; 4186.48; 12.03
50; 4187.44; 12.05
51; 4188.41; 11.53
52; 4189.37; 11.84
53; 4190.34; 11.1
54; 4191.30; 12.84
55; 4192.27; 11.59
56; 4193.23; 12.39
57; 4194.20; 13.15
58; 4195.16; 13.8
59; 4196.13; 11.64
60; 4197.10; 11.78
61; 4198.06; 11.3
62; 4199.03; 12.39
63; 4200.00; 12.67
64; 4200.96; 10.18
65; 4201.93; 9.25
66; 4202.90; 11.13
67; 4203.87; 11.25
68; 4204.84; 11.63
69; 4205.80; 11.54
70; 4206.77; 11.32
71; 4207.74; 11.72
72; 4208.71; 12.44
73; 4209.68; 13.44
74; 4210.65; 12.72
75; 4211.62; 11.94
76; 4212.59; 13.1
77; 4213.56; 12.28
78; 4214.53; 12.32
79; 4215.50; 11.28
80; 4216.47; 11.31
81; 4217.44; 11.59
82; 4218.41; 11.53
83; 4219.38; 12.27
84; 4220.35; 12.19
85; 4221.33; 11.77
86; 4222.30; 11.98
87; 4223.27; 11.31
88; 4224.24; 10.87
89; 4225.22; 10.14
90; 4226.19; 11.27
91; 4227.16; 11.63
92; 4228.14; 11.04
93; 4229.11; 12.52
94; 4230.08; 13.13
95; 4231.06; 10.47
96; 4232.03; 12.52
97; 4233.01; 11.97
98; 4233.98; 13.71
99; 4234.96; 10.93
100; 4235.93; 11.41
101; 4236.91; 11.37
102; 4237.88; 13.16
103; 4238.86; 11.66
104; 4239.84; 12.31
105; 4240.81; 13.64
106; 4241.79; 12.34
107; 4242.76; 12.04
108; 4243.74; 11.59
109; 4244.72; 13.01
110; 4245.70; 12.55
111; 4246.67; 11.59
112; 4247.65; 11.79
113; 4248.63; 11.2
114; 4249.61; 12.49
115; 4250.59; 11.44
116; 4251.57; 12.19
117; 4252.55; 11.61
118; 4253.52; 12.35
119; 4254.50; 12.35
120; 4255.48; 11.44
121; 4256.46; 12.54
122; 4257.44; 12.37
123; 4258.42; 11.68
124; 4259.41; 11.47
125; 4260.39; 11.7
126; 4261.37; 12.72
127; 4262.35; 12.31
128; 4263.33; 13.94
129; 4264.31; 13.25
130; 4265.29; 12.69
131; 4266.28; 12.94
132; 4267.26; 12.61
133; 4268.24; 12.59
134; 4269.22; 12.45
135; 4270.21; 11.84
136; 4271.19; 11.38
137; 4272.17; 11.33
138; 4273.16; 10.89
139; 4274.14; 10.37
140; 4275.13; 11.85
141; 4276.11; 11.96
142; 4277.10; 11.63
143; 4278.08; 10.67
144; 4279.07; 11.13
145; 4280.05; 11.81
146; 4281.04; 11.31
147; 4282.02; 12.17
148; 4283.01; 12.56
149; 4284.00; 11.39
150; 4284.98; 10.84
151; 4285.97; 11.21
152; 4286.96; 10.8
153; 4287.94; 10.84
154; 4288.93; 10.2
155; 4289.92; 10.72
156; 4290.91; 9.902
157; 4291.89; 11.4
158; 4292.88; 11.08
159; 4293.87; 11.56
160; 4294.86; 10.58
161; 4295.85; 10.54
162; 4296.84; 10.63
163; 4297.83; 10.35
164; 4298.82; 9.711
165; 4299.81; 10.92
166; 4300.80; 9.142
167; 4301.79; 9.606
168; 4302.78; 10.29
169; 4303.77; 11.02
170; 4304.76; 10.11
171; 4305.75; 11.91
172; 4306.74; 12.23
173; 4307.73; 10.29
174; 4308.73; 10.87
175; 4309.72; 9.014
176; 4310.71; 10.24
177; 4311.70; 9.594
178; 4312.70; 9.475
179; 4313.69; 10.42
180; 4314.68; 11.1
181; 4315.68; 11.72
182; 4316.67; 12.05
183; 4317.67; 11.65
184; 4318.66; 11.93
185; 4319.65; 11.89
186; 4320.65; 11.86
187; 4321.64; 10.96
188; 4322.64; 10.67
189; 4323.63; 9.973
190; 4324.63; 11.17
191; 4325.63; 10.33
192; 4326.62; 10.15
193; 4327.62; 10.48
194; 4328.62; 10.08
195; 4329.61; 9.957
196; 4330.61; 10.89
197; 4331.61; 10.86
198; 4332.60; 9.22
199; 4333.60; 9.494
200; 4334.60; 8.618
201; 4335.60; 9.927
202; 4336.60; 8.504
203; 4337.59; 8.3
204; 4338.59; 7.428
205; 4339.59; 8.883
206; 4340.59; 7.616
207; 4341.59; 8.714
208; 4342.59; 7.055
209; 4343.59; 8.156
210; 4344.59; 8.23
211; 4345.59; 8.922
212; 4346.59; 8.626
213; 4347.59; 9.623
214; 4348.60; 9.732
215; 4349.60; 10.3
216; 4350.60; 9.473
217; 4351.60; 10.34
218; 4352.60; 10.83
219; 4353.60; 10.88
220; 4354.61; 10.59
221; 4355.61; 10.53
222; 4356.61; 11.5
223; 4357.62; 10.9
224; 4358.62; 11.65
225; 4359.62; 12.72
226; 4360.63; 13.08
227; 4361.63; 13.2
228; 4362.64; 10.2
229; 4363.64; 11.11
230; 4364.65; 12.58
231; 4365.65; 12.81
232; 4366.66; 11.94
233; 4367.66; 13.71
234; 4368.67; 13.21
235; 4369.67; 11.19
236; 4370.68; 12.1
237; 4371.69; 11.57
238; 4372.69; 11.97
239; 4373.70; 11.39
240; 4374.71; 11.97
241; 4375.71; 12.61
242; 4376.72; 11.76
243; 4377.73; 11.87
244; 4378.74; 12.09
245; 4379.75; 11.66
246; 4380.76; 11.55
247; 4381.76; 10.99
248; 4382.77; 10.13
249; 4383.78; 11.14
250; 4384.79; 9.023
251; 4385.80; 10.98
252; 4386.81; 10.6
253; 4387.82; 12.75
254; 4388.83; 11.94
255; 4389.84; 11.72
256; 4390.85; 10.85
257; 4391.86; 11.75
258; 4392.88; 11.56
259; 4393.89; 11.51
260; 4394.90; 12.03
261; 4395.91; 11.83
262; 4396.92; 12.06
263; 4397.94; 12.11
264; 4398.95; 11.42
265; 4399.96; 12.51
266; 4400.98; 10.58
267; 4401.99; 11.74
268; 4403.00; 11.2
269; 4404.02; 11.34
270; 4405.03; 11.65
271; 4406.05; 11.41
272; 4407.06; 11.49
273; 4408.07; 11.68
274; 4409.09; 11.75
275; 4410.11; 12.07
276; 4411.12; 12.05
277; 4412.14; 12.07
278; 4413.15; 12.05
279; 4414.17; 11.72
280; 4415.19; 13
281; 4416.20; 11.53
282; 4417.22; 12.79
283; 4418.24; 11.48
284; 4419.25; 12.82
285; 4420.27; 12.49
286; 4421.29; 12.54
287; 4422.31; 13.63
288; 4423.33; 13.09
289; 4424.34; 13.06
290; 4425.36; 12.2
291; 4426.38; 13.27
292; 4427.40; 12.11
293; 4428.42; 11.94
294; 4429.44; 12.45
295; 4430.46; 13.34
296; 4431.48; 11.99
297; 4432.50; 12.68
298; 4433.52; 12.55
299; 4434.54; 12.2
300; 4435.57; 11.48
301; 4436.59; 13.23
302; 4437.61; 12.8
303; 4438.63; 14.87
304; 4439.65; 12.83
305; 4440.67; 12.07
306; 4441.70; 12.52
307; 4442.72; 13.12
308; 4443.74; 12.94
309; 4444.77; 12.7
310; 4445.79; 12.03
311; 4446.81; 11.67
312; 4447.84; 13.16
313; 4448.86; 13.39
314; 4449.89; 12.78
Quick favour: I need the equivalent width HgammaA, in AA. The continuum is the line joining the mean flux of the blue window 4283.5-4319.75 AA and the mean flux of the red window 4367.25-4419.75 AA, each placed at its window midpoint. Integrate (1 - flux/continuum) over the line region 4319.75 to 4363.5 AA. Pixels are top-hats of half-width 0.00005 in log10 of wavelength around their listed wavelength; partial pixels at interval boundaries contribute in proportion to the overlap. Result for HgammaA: 4.40 AA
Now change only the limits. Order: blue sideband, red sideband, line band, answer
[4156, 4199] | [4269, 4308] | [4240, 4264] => -2.2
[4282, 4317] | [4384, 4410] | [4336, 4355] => 3.5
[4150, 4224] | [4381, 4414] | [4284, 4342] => 5.9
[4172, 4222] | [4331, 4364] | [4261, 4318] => -3.5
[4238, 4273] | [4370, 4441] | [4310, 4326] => 1.6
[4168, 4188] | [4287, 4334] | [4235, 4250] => -1.8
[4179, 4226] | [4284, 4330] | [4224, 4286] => -4.2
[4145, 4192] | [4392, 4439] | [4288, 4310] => 2.3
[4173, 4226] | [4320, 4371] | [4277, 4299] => -0.3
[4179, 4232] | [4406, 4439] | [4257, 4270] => -0.7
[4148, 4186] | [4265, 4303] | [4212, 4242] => -1.8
